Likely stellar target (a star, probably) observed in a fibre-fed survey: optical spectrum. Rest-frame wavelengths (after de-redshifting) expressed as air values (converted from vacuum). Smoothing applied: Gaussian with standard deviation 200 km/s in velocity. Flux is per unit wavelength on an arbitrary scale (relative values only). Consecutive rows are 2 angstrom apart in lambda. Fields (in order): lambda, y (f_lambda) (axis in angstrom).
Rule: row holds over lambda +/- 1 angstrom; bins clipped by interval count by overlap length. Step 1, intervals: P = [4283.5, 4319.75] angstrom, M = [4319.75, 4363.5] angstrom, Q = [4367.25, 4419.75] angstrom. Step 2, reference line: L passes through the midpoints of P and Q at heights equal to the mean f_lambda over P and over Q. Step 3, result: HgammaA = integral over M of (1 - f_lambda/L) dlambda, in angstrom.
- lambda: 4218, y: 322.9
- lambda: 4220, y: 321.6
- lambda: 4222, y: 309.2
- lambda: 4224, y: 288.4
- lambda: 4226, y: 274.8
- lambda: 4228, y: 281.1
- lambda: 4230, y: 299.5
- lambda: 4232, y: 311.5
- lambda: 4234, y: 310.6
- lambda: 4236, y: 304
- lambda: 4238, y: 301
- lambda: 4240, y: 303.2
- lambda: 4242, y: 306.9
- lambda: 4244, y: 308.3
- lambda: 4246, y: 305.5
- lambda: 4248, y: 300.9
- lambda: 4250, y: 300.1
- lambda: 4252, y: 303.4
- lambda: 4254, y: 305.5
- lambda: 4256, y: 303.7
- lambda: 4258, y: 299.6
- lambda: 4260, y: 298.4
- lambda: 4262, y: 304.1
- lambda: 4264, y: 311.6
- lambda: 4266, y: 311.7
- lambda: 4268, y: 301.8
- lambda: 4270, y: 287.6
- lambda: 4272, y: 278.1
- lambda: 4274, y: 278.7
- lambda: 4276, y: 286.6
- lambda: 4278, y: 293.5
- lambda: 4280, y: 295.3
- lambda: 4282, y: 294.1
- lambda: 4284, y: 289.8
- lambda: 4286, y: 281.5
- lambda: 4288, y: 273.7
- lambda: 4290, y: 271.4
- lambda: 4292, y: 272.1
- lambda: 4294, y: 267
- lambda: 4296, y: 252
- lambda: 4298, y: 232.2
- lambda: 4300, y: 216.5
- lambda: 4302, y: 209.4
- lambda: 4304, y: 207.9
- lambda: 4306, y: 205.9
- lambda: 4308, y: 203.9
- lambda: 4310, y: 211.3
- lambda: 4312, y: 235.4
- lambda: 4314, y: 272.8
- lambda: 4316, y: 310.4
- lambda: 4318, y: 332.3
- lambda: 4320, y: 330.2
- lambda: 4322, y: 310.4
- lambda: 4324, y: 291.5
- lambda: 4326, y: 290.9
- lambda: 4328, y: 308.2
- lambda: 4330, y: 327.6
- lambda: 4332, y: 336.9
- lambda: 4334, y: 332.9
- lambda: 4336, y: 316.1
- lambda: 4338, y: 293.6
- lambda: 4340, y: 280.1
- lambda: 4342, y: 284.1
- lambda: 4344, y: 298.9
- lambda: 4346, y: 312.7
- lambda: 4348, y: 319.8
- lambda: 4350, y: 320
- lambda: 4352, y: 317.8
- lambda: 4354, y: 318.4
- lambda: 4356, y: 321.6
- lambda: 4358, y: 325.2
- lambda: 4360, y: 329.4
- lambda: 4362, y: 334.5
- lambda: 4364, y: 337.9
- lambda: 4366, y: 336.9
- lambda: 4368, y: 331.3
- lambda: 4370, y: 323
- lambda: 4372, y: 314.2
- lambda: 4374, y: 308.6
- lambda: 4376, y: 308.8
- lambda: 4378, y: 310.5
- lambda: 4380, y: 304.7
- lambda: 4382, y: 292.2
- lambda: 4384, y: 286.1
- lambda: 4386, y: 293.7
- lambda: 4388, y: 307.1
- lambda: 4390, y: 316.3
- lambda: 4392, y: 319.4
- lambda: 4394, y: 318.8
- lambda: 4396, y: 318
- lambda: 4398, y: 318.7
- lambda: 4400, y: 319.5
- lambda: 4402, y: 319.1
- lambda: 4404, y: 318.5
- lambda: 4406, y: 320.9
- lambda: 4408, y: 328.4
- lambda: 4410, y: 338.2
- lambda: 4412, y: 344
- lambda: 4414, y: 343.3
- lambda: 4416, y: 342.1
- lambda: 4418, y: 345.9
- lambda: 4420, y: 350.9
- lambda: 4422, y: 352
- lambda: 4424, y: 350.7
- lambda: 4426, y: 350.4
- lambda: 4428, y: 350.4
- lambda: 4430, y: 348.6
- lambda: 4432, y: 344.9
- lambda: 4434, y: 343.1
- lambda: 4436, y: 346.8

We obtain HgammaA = -4.90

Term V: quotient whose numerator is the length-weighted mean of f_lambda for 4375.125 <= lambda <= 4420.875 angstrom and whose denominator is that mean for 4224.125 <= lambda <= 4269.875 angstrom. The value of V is 1.06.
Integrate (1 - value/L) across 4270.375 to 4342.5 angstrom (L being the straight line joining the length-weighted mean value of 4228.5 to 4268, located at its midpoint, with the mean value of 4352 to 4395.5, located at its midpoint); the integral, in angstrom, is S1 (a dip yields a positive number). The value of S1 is 7.6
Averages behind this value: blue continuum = 304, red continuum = 316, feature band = 277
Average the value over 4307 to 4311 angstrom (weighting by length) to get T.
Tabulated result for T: 208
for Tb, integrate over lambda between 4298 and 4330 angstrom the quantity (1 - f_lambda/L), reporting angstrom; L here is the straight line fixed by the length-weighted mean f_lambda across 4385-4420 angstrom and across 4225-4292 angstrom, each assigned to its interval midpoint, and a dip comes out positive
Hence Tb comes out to 4.6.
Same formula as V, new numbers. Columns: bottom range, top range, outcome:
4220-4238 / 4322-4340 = 1.04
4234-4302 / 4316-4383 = 1.09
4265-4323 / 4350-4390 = 1.17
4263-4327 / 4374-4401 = 1.13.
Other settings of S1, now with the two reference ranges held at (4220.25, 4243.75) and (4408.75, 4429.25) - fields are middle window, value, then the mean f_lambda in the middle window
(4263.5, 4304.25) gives 5.2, 273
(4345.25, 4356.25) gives 0.4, 318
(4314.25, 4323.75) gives 0.2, 315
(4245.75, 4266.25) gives 0.2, 304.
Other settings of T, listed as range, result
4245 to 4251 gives 302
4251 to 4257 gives 304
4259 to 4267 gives 306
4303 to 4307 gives 207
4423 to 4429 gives 350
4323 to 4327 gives 291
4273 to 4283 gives 290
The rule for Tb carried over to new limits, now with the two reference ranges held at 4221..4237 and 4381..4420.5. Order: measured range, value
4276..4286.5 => 0.48 angstrom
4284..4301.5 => 2.72 angstrom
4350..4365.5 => -0.53 angstrom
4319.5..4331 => 0.08 angstrom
